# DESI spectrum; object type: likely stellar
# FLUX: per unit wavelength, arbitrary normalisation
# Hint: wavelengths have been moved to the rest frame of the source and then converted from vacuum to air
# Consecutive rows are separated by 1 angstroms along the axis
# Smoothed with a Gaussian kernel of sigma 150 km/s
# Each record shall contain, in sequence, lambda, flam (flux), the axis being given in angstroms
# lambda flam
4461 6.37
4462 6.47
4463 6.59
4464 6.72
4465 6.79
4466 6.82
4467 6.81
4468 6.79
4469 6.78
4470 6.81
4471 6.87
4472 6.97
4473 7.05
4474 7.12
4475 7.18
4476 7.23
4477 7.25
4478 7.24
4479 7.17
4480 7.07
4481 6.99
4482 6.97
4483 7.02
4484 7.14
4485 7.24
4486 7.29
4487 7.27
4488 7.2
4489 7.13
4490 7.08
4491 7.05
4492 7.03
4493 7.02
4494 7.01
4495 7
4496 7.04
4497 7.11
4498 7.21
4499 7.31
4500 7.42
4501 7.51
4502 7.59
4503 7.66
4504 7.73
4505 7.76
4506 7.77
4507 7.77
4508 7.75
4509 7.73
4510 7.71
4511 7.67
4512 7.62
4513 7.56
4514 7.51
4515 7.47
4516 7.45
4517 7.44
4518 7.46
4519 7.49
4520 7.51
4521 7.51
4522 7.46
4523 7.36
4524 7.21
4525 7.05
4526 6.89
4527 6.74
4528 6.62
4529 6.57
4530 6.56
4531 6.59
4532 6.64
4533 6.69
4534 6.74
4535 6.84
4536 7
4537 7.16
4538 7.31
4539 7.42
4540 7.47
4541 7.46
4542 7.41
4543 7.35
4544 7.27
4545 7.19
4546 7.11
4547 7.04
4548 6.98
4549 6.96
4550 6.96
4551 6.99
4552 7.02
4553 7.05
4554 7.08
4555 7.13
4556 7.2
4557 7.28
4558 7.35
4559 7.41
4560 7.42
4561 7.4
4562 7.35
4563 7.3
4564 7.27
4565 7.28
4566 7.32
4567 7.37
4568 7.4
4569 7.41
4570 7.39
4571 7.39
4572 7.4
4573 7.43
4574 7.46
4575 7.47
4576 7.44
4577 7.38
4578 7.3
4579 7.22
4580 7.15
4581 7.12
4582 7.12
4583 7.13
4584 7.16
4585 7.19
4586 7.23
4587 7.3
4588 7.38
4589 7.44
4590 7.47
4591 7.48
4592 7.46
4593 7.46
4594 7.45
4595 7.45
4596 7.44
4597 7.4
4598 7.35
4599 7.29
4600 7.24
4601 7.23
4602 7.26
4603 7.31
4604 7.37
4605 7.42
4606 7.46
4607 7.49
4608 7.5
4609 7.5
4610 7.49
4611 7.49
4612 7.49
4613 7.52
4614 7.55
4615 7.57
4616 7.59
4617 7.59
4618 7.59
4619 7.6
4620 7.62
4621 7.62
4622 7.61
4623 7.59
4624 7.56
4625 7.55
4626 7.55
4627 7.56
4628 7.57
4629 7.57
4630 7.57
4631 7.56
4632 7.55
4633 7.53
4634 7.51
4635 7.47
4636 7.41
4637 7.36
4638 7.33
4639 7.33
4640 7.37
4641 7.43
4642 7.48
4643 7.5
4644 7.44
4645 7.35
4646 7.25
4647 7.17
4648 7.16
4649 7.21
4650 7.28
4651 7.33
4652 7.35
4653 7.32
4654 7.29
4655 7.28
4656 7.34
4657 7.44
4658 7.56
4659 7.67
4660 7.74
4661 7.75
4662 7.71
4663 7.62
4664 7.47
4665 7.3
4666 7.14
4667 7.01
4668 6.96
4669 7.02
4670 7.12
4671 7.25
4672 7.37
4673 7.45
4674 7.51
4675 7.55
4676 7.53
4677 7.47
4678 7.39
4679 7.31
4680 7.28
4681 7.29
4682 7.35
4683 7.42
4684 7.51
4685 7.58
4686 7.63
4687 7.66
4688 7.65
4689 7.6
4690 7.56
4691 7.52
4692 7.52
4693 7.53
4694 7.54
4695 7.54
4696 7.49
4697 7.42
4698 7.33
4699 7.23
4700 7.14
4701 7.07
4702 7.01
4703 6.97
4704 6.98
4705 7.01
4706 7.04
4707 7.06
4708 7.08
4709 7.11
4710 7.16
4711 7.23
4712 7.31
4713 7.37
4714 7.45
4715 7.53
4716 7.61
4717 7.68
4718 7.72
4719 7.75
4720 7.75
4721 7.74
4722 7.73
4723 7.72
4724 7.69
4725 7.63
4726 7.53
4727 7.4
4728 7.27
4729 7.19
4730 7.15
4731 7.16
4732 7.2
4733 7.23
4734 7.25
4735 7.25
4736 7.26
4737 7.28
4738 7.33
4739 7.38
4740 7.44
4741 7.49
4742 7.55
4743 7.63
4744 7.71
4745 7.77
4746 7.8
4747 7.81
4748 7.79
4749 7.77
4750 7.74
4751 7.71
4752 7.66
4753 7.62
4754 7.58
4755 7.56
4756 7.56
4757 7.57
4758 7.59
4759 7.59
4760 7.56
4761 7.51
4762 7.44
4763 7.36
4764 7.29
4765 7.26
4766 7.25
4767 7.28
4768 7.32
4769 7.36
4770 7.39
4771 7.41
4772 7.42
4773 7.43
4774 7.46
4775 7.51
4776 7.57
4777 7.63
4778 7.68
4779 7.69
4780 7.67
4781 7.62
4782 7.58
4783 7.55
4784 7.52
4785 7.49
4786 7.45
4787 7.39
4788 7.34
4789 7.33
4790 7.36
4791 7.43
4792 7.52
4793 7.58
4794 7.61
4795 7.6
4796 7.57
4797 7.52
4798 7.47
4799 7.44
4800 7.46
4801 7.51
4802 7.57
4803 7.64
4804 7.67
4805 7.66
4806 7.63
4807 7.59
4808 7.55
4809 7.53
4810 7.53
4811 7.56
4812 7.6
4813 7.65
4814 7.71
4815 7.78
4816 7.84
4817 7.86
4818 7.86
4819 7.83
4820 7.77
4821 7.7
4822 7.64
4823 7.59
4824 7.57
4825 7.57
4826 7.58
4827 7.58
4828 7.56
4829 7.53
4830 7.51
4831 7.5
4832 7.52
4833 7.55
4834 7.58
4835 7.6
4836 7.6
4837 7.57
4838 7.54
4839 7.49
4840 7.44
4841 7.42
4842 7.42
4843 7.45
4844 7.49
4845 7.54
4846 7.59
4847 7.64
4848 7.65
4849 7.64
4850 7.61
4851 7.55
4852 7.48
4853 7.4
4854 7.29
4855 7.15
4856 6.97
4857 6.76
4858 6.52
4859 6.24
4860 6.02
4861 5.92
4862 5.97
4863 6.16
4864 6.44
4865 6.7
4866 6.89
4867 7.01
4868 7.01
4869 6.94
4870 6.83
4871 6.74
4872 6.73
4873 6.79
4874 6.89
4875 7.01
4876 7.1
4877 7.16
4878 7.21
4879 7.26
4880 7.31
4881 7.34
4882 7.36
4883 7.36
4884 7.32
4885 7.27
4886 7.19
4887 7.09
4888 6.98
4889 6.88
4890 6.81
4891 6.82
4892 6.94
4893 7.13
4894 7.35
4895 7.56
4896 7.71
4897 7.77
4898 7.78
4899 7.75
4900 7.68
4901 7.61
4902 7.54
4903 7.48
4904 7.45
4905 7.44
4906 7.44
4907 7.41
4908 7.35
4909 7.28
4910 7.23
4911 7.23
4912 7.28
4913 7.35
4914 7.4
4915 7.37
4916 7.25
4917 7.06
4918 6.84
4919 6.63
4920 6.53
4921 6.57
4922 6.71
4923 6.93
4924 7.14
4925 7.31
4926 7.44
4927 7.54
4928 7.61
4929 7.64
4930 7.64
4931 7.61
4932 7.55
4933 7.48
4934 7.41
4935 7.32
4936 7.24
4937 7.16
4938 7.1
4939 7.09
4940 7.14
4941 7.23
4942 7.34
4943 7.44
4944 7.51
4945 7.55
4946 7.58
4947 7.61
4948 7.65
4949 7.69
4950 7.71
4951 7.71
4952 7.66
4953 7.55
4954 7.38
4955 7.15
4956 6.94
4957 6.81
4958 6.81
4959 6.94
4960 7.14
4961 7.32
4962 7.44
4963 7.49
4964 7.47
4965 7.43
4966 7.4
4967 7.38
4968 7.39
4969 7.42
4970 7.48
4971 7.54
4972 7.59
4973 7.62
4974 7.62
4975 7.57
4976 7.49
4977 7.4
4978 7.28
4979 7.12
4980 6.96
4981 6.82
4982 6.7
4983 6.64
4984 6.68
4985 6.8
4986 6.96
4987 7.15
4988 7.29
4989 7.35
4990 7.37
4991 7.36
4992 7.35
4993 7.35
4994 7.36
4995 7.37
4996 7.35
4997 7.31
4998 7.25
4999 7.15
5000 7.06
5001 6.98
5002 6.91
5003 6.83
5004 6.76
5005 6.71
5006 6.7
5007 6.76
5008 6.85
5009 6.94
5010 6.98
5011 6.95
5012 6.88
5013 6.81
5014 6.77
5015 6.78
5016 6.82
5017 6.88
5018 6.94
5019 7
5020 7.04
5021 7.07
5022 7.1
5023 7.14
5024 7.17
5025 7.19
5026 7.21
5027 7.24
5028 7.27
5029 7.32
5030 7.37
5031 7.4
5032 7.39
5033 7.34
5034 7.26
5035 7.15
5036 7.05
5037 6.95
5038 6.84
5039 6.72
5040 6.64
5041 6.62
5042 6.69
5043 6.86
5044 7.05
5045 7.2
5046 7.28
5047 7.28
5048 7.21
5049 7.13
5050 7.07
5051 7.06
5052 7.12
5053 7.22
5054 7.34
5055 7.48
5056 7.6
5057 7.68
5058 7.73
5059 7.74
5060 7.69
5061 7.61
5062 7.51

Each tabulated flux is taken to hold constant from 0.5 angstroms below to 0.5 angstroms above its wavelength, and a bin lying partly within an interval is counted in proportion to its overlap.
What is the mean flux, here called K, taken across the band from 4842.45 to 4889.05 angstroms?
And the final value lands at 7.04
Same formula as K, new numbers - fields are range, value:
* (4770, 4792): 7.5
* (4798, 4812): 7.56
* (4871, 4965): 7.28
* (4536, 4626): 7.35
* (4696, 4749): 7.4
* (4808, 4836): 7.63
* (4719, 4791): 7.5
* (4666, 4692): 7.4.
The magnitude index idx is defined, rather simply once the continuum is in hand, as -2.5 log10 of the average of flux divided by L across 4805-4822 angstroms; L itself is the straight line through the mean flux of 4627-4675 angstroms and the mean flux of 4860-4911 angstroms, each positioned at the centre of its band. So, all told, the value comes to -0.07 mag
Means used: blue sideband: 7.39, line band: 7.68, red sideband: 7.12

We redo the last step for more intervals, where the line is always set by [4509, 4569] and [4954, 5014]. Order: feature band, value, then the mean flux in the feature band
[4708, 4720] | -0.04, 7.44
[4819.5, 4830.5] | -0.06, 7.6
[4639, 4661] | -0.03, 7.39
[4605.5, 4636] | -0.05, 7.55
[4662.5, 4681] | -0.02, 7.32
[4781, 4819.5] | -0.06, 7.57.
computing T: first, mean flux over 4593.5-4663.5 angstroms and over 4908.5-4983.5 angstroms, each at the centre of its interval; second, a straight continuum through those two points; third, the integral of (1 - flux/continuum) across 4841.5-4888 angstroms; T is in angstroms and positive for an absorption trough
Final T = 1.8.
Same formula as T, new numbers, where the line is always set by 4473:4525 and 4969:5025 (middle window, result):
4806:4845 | -2.26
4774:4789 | -0.70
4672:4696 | -0.81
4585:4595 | -0.14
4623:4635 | -0.46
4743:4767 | -1.22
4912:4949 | -0.80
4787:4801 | -0.55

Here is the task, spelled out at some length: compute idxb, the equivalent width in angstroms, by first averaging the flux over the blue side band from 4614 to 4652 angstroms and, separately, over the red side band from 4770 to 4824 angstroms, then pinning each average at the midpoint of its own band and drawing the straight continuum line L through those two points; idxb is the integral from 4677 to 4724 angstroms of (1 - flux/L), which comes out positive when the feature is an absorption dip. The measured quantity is 0.7 angstroms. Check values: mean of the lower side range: 7.47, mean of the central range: 7.41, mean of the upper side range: 7.58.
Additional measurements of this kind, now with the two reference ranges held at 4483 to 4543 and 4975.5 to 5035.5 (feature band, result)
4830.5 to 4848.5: -1.0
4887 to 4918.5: -0.9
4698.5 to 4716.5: 0.0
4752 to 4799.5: -2.2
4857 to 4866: 1.0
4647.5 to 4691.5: -1.3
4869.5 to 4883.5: 0.1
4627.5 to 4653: -0.7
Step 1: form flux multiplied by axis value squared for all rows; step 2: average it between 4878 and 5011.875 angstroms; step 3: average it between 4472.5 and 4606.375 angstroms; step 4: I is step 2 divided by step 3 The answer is 1.2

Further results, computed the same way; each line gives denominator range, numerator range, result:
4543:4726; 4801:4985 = 1.10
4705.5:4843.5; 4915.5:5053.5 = 1.04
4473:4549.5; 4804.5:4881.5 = 1.16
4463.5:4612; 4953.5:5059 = 1.20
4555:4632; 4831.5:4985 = 1.12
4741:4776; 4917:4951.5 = 1.04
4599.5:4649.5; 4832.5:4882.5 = 1.05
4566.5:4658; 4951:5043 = 1.13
